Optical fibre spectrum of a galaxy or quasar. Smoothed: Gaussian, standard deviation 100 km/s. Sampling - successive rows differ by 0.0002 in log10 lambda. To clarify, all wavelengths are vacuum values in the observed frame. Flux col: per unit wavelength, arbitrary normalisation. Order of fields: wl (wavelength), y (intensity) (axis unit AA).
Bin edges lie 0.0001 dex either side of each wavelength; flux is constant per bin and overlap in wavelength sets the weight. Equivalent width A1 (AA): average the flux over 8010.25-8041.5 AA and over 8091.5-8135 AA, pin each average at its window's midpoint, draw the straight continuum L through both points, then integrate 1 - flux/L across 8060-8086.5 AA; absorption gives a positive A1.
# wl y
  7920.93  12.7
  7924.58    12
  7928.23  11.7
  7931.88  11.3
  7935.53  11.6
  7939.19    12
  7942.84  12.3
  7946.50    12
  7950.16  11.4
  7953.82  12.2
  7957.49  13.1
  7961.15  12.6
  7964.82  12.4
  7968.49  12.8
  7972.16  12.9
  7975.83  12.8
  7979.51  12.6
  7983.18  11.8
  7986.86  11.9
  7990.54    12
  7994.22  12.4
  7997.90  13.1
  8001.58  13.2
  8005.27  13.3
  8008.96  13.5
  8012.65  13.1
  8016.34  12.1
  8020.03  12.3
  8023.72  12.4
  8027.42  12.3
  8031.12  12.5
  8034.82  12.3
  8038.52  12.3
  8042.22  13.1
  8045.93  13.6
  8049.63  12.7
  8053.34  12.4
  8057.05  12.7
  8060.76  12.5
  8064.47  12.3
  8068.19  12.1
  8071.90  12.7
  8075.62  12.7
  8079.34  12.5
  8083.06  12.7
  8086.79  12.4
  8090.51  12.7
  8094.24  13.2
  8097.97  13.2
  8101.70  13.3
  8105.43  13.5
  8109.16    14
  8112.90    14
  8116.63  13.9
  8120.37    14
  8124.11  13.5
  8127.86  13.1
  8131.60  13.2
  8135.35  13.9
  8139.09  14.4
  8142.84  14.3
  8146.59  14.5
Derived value 1.11 AA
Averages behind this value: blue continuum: 12.5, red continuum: 13.5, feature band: 12.5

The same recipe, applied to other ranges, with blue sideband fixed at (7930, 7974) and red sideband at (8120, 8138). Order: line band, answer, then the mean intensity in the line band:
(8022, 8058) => 0.69 AA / 12.6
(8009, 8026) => 0.17 AA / 12.6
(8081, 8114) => 0.26 AA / 13.2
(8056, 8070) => 0.71 AA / 12.4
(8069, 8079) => 0.40 AA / 12.6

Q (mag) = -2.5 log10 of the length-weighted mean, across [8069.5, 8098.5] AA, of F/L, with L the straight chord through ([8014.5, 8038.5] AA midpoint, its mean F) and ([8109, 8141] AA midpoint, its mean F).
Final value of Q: 0.04 mag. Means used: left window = 12.3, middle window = 12.7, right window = 13.8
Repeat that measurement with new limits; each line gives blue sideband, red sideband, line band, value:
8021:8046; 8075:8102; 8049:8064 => 0.011 mag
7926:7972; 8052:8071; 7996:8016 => -0.074 mag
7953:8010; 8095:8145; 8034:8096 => 0.054 mag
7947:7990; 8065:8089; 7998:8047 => -0.028 mag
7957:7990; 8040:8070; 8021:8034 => 0.020 mag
